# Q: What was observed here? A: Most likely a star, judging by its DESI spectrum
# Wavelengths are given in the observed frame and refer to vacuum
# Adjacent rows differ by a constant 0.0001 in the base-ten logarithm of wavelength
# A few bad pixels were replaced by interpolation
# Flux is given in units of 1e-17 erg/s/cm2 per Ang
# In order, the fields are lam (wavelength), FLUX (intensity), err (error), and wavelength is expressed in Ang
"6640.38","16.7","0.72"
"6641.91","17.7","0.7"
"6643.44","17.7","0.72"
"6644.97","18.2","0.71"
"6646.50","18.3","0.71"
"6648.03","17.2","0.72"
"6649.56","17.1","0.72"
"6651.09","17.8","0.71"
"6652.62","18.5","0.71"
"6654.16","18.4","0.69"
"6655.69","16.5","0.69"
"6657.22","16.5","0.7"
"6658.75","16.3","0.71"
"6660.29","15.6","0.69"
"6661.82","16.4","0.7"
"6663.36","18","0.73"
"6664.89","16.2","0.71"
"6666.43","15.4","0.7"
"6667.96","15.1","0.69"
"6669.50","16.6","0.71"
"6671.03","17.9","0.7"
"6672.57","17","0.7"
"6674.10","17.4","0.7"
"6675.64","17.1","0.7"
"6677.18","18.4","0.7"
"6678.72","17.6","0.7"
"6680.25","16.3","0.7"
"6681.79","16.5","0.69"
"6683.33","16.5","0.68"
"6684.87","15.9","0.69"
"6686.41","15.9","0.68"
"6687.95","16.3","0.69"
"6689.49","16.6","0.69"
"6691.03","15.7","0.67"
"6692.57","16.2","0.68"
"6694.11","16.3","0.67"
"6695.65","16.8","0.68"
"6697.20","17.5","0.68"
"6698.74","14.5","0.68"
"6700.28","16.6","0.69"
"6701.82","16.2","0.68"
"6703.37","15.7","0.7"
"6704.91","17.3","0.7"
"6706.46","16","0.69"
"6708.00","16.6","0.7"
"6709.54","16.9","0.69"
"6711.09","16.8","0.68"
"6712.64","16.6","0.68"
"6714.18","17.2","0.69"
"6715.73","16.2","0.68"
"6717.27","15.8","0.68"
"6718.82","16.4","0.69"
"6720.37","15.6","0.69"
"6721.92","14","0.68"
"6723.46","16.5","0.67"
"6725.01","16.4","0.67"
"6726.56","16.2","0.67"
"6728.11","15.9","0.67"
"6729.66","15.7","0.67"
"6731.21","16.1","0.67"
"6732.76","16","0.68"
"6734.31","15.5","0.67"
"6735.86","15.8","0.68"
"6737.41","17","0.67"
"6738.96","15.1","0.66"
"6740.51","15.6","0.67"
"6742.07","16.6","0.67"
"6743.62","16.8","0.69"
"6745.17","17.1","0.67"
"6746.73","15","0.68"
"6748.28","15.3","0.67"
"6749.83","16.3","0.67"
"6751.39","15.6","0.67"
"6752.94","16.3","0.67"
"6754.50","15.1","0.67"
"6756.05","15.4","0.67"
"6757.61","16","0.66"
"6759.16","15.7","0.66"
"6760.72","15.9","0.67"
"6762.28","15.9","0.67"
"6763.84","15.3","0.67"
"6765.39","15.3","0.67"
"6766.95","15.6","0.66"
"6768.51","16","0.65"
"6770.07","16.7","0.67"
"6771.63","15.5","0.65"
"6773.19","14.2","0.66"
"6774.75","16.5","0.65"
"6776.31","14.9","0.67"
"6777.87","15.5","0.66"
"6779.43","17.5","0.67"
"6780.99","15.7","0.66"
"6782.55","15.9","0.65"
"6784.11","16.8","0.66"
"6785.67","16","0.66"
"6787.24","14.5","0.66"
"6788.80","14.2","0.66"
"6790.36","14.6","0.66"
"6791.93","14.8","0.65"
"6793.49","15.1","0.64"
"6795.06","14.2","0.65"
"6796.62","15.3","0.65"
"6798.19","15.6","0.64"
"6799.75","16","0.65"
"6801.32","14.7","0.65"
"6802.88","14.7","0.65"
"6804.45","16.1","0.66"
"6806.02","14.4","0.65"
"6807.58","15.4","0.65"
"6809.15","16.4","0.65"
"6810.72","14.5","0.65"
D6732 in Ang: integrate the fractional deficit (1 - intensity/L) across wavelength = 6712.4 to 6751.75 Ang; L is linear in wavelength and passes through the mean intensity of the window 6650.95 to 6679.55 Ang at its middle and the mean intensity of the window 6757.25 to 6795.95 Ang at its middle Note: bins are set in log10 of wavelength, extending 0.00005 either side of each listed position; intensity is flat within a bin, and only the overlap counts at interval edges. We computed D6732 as 0.2 Ang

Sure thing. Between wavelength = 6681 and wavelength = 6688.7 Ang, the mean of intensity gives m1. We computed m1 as 16.2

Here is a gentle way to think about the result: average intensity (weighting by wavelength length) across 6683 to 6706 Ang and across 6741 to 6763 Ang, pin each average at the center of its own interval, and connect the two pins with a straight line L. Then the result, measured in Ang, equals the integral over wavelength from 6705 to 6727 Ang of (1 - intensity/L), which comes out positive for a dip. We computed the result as -0.2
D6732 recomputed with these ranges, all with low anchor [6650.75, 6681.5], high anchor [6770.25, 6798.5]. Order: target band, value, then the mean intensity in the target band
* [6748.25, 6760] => 0.0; 15.7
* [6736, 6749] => -0.1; 16.1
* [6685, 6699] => 0.3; 16.2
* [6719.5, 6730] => 0.3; 15.8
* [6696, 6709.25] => 0.1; 16.3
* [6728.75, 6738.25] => 0.0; 16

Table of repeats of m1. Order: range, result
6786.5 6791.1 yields 14.5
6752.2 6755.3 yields 15.7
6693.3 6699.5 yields 16.3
